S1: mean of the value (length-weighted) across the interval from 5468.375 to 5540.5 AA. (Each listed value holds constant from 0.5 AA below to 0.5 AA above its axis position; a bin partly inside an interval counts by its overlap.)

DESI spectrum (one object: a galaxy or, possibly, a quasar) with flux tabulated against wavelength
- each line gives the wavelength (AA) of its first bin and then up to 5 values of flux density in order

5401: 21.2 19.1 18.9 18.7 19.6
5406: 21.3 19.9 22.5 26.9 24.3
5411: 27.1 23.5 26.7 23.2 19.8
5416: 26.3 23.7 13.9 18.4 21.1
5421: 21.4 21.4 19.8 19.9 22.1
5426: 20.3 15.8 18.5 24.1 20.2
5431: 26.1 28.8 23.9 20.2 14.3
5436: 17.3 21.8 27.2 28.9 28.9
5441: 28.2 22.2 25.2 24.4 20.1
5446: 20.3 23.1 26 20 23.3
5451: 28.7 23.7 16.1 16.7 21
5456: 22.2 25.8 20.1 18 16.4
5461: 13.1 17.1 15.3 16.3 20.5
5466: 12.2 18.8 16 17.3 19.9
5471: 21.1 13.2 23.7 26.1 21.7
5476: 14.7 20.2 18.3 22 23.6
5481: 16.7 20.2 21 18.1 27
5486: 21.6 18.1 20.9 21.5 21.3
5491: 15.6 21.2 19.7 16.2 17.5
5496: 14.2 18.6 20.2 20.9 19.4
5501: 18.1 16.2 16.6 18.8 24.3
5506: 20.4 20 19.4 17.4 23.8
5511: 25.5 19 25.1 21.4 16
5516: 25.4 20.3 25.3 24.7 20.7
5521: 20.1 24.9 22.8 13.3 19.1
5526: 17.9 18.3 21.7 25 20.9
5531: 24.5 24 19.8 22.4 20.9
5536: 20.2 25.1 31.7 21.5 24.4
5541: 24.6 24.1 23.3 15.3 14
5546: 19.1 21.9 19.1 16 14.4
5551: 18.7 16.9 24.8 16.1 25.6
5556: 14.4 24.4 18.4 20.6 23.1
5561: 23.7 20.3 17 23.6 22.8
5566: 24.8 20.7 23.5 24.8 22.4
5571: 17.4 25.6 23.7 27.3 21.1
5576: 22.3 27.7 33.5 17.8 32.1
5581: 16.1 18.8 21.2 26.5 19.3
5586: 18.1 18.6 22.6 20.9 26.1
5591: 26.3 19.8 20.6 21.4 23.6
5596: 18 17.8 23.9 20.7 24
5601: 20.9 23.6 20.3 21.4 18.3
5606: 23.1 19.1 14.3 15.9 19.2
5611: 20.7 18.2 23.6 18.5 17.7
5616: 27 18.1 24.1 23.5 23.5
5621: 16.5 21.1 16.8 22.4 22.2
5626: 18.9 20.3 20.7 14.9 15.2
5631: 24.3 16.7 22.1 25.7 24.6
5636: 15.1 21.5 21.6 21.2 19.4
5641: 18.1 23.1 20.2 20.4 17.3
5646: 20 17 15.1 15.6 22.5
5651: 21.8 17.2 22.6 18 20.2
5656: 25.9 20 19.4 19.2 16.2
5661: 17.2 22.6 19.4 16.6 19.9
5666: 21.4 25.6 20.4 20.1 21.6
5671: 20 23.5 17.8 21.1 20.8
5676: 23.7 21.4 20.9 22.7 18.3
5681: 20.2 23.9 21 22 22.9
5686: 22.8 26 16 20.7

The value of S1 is 20.7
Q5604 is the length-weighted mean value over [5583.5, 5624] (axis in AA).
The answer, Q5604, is 20.9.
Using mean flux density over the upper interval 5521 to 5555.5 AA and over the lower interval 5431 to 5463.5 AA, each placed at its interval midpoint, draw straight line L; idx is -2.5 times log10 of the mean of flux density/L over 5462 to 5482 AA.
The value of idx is 0.151 mag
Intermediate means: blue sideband 21.9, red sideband 20.9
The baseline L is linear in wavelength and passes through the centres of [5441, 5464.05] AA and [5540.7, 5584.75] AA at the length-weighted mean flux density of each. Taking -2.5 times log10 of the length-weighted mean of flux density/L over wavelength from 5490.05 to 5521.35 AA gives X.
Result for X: 0.06 mag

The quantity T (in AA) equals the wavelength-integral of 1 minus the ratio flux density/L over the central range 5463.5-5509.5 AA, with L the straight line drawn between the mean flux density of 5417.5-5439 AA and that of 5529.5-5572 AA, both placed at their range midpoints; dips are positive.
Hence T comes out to 4.0 AA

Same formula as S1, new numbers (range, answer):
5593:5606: 21.2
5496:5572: 20.9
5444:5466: 20.1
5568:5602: 22.5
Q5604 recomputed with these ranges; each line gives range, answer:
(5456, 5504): 19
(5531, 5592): 21.9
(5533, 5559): 20.7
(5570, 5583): 23.5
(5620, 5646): 20.1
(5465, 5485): 19.4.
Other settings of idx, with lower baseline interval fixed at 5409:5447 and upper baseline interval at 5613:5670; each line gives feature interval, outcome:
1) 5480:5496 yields 0.11 mag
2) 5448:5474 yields 0.15 mag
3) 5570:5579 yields -0.16 mag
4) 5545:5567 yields 0.05 mag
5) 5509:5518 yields -0.02 mag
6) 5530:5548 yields -0.04 mag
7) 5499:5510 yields 0.12 mag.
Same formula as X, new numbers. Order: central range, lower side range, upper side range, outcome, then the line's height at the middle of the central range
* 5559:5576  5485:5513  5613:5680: -0.13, 20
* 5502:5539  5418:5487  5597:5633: -0.05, 20.6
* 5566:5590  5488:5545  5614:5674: -0.11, 20.5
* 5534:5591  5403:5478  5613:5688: -0.05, 20.8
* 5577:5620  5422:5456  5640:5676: -0.04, 20.6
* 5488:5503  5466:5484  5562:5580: 0.09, 20.3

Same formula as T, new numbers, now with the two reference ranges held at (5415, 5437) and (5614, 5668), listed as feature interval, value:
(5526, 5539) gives -1.4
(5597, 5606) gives -0.6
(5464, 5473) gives 1.3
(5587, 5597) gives -0.7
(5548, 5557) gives 0.7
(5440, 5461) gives -1.3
